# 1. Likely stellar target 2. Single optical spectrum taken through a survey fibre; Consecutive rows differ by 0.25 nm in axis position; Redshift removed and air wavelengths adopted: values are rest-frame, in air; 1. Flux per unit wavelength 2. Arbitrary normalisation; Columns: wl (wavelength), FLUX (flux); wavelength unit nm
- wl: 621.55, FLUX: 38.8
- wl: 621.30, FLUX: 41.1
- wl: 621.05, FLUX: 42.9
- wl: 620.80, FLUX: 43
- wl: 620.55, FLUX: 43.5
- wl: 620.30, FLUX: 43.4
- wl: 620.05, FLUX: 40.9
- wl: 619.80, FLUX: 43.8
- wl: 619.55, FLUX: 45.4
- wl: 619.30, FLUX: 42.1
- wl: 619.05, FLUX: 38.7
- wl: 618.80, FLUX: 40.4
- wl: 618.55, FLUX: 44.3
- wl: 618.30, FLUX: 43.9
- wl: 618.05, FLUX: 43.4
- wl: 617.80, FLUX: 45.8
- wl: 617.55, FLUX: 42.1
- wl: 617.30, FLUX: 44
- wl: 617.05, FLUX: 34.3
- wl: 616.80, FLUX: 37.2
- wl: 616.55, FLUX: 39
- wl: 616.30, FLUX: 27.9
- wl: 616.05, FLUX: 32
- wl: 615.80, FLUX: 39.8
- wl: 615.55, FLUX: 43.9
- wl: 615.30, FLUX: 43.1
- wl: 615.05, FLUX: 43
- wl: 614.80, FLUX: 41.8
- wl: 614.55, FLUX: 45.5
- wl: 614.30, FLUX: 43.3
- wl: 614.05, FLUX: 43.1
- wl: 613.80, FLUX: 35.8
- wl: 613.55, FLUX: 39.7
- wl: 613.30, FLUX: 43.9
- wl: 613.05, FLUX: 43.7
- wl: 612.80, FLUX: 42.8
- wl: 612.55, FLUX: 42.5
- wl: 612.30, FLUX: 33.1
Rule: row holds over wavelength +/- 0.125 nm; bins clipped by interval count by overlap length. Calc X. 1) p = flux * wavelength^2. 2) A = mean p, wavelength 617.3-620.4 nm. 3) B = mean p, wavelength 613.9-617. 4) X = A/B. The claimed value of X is 1.09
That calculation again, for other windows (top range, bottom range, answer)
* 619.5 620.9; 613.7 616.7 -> 1.10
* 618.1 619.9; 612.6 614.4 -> 1.04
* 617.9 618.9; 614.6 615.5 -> 1.01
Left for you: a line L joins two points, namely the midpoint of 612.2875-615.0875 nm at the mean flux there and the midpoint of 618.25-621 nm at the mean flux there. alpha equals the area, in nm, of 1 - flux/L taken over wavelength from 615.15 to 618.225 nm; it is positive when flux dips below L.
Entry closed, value 0.20 nm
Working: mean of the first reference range 41.8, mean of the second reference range 42.6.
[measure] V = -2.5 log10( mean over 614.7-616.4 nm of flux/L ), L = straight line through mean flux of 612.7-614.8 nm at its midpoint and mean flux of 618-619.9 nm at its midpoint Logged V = 0.09 mag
